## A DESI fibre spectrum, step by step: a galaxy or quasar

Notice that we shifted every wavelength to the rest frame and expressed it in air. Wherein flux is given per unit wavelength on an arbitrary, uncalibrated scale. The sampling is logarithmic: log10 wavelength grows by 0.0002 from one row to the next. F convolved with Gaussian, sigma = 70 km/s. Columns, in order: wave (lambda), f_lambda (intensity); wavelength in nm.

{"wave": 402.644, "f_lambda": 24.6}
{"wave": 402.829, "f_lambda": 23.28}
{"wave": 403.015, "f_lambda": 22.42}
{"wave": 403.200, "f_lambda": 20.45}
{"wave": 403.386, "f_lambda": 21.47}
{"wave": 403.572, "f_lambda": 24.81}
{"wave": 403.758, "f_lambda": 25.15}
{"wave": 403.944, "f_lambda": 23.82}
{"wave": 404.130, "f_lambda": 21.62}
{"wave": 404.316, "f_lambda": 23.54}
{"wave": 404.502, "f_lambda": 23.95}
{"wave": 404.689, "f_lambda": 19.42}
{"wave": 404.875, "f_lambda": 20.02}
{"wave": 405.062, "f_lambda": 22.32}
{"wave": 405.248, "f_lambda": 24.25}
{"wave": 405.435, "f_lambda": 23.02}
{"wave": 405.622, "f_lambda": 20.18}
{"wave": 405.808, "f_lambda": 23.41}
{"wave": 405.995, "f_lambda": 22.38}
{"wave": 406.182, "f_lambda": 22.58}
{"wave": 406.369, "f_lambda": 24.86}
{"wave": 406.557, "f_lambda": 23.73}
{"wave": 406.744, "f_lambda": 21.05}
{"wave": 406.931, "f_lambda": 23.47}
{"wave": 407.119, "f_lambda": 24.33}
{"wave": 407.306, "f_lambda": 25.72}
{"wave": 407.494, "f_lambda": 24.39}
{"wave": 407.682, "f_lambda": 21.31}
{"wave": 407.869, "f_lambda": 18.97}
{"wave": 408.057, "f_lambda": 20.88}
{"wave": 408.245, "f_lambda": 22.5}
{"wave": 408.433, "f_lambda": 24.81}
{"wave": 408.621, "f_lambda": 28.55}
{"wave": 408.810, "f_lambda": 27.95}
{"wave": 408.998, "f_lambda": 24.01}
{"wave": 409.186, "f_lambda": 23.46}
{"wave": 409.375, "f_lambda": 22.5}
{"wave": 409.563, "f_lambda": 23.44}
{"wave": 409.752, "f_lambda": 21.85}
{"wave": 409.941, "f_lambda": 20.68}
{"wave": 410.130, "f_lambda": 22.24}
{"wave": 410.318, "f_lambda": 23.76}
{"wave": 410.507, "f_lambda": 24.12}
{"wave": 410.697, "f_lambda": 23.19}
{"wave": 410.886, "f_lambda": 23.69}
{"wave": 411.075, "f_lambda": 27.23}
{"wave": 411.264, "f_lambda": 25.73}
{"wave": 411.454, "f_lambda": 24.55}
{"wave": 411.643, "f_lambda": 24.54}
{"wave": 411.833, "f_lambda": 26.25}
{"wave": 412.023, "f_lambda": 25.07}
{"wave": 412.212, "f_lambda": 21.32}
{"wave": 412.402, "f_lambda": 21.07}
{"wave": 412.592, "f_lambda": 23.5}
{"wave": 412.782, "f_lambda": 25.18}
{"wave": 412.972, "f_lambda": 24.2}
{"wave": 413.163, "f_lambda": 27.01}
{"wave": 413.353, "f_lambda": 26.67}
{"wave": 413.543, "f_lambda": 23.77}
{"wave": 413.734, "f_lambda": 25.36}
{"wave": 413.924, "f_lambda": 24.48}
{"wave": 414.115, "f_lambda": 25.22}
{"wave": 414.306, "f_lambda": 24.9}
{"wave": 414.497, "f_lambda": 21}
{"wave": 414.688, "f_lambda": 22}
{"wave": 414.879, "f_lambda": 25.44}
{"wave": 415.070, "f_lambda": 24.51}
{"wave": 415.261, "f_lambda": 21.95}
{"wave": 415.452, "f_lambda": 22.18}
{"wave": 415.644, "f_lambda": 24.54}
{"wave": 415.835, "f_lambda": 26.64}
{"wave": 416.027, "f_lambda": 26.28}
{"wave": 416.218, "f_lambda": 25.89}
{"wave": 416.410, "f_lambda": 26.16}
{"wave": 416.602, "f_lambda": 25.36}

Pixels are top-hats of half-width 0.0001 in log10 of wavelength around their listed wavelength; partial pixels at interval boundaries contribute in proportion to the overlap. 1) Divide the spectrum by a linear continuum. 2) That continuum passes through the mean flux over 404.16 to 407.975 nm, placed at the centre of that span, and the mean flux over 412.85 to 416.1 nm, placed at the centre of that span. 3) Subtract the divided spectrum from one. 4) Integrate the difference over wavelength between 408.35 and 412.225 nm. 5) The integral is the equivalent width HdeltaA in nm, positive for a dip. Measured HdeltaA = -0.12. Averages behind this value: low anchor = 22.6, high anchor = 24.5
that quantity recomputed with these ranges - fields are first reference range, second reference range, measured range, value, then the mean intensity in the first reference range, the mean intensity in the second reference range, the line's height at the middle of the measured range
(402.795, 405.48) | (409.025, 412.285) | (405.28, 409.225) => -0.04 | 22.6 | 23.8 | 23.2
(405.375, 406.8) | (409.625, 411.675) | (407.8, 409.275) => -0.05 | 22.7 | 23.8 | 23.3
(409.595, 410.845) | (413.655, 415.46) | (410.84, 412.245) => -0.12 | 22.7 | 23.8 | 23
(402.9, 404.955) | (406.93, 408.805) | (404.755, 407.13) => 0.05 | 22.4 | 23.7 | 23.1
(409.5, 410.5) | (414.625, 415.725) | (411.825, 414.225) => -0.15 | 22.5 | 23.5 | 23.1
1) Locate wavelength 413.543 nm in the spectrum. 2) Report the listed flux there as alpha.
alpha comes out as 23.77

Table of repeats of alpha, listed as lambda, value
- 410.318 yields 23.76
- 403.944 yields 23.82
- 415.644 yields 24.54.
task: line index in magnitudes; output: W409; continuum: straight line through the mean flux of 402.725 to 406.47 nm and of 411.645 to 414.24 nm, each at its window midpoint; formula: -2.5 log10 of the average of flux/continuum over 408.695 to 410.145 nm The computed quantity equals 0.02 mag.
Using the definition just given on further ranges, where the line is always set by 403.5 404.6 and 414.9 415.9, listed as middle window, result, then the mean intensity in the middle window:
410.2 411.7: -0.03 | 24.6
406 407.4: 0.01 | 23.6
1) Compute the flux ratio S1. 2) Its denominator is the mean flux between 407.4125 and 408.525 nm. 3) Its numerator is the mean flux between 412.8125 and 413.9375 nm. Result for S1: 1.14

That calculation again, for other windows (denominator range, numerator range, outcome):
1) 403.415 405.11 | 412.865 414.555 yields 1.09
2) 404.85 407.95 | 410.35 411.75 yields 1.08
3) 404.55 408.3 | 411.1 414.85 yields 1.09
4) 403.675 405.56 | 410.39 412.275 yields 1.09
